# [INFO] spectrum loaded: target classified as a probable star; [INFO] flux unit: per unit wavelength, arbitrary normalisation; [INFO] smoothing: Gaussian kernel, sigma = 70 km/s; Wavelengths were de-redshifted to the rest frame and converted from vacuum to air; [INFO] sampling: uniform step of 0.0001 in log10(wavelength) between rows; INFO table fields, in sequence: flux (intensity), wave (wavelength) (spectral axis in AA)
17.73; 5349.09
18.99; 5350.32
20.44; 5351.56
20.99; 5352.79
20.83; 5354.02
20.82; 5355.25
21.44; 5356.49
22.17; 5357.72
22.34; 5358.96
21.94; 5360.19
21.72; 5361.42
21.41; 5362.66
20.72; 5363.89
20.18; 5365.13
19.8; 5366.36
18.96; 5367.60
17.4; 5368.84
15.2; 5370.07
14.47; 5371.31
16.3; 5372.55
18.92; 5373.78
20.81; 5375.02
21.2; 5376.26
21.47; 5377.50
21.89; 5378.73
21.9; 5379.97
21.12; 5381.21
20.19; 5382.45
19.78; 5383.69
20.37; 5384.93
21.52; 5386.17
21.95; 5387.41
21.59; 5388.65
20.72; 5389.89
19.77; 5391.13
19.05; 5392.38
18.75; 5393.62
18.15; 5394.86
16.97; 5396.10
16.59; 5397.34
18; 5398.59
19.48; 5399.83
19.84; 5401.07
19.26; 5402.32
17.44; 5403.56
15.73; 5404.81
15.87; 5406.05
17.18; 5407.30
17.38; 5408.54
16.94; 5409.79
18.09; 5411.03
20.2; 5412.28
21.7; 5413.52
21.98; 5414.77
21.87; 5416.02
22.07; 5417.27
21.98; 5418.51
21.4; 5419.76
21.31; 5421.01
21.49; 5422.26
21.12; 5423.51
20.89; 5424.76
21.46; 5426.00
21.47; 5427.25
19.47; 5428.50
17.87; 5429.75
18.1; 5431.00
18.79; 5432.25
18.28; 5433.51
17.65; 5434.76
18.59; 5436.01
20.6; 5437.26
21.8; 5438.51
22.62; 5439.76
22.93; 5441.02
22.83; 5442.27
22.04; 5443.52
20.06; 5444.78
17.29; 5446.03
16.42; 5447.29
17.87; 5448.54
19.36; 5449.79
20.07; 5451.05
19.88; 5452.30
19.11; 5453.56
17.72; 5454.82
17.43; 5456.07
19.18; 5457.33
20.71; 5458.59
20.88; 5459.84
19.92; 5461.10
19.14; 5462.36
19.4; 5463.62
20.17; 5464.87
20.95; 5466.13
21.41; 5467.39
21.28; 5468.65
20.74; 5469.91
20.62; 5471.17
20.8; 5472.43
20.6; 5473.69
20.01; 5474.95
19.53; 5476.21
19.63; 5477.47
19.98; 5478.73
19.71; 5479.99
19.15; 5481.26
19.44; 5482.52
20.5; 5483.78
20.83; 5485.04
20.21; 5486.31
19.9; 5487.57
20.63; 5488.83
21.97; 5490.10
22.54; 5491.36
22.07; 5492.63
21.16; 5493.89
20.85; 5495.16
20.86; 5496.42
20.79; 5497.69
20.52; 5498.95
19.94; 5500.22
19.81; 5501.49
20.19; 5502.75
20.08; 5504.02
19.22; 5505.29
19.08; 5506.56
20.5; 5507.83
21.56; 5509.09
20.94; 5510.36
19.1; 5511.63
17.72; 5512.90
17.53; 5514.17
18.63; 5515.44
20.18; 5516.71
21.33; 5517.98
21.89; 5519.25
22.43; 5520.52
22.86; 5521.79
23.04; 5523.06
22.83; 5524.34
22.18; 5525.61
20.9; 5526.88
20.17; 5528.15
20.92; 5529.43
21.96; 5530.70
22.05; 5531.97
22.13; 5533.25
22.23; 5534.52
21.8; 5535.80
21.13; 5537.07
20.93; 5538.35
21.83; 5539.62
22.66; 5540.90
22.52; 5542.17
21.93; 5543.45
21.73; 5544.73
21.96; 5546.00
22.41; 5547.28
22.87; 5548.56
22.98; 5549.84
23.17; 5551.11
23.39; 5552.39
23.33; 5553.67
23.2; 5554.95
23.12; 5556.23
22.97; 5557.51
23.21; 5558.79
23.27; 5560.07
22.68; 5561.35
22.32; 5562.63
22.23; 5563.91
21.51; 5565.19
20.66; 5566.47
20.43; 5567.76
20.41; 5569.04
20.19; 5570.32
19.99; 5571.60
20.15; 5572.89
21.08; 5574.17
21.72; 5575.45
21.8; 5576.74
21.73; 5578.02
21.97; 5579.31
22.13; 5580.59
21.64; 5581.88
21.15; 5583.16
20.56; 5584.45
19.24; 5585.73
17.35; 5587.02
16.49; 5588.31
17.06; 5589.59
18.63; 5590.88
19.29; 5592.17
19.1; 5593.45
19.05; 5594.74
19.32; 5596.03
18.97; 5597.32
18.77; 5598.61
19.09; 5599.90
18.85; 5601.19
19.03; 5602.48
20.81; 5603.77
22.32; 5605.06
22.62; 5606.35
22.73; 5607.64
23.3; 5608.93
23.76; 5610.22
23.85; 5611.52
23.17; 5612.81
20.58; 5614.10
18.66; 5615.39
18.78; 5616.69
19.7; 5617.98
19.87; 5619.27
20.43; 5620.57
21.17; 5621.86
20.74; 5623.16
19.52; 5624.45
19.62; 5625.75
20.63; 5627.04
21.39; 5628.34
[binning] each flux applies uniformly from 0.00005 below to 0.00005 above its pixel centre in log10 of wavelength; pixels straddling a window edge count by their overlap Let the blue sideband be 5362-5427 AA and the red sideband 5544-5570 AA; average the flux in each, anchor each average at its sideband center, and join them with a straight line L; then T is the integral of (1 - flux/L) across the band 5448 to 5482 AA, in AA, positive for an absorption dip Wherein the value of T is 1.61 AA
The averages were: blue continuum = 19.6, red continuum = 22.4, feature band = 19.8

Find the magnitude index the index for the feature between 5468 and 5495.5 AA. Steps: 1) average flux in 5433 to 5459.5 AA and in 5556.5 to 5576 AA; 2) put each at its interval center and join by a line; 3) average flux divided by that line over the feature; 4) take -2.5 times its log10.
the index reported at -0.02 mag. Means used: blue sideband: 19.7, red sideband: 21.6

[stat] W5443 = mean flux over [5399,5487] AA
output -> 19.8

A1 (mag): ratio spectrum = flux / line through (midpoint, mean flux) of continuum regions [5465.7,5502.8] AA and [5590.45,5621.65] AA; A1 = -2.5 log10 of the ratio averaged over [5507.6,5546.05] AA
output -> -0.04 mag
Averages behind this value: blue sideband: 20.6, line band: 21.3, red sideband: 20.5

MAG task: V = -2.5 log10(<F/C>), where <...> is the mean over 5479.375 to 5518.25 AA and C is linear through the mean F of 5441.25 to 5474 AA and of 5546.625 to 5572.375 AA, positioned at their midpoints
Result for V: 0.03 mag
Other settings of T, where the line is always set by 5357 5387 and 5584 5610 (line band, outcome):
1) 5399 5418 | 1.0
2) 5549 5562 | -2.2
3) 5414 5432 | -0.8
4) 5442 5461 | 0.6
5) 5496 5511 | -0.3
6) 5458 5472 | -0.4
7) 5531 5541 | -1.0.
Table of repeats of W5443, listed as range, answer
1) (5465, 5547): 20.9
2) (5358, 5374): 19.3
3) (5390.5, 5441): 19.5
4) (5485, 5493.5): 21.2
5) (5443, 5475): 19.7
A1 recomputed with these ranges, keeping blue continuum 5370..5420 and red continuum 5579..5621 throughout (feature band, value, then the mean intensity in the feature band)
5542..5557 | -0.14 mag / 22.7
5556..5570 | -0.10 mag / 22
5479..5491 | -0.03 mag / 20.3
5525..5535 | -0.08 mag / 21.6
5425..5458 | 0.00 mag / 19.6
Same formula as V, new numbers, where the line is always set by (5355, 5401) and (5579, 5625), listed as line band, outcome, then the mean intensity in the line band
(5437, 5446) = -0.085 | 21.6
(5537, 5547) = -0.090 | 21.9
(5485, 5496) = -0.057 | 21.1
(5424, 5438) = 0.029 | 19.4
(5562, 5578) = -0.045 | 21.1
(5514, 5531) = -0.061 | 21.3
